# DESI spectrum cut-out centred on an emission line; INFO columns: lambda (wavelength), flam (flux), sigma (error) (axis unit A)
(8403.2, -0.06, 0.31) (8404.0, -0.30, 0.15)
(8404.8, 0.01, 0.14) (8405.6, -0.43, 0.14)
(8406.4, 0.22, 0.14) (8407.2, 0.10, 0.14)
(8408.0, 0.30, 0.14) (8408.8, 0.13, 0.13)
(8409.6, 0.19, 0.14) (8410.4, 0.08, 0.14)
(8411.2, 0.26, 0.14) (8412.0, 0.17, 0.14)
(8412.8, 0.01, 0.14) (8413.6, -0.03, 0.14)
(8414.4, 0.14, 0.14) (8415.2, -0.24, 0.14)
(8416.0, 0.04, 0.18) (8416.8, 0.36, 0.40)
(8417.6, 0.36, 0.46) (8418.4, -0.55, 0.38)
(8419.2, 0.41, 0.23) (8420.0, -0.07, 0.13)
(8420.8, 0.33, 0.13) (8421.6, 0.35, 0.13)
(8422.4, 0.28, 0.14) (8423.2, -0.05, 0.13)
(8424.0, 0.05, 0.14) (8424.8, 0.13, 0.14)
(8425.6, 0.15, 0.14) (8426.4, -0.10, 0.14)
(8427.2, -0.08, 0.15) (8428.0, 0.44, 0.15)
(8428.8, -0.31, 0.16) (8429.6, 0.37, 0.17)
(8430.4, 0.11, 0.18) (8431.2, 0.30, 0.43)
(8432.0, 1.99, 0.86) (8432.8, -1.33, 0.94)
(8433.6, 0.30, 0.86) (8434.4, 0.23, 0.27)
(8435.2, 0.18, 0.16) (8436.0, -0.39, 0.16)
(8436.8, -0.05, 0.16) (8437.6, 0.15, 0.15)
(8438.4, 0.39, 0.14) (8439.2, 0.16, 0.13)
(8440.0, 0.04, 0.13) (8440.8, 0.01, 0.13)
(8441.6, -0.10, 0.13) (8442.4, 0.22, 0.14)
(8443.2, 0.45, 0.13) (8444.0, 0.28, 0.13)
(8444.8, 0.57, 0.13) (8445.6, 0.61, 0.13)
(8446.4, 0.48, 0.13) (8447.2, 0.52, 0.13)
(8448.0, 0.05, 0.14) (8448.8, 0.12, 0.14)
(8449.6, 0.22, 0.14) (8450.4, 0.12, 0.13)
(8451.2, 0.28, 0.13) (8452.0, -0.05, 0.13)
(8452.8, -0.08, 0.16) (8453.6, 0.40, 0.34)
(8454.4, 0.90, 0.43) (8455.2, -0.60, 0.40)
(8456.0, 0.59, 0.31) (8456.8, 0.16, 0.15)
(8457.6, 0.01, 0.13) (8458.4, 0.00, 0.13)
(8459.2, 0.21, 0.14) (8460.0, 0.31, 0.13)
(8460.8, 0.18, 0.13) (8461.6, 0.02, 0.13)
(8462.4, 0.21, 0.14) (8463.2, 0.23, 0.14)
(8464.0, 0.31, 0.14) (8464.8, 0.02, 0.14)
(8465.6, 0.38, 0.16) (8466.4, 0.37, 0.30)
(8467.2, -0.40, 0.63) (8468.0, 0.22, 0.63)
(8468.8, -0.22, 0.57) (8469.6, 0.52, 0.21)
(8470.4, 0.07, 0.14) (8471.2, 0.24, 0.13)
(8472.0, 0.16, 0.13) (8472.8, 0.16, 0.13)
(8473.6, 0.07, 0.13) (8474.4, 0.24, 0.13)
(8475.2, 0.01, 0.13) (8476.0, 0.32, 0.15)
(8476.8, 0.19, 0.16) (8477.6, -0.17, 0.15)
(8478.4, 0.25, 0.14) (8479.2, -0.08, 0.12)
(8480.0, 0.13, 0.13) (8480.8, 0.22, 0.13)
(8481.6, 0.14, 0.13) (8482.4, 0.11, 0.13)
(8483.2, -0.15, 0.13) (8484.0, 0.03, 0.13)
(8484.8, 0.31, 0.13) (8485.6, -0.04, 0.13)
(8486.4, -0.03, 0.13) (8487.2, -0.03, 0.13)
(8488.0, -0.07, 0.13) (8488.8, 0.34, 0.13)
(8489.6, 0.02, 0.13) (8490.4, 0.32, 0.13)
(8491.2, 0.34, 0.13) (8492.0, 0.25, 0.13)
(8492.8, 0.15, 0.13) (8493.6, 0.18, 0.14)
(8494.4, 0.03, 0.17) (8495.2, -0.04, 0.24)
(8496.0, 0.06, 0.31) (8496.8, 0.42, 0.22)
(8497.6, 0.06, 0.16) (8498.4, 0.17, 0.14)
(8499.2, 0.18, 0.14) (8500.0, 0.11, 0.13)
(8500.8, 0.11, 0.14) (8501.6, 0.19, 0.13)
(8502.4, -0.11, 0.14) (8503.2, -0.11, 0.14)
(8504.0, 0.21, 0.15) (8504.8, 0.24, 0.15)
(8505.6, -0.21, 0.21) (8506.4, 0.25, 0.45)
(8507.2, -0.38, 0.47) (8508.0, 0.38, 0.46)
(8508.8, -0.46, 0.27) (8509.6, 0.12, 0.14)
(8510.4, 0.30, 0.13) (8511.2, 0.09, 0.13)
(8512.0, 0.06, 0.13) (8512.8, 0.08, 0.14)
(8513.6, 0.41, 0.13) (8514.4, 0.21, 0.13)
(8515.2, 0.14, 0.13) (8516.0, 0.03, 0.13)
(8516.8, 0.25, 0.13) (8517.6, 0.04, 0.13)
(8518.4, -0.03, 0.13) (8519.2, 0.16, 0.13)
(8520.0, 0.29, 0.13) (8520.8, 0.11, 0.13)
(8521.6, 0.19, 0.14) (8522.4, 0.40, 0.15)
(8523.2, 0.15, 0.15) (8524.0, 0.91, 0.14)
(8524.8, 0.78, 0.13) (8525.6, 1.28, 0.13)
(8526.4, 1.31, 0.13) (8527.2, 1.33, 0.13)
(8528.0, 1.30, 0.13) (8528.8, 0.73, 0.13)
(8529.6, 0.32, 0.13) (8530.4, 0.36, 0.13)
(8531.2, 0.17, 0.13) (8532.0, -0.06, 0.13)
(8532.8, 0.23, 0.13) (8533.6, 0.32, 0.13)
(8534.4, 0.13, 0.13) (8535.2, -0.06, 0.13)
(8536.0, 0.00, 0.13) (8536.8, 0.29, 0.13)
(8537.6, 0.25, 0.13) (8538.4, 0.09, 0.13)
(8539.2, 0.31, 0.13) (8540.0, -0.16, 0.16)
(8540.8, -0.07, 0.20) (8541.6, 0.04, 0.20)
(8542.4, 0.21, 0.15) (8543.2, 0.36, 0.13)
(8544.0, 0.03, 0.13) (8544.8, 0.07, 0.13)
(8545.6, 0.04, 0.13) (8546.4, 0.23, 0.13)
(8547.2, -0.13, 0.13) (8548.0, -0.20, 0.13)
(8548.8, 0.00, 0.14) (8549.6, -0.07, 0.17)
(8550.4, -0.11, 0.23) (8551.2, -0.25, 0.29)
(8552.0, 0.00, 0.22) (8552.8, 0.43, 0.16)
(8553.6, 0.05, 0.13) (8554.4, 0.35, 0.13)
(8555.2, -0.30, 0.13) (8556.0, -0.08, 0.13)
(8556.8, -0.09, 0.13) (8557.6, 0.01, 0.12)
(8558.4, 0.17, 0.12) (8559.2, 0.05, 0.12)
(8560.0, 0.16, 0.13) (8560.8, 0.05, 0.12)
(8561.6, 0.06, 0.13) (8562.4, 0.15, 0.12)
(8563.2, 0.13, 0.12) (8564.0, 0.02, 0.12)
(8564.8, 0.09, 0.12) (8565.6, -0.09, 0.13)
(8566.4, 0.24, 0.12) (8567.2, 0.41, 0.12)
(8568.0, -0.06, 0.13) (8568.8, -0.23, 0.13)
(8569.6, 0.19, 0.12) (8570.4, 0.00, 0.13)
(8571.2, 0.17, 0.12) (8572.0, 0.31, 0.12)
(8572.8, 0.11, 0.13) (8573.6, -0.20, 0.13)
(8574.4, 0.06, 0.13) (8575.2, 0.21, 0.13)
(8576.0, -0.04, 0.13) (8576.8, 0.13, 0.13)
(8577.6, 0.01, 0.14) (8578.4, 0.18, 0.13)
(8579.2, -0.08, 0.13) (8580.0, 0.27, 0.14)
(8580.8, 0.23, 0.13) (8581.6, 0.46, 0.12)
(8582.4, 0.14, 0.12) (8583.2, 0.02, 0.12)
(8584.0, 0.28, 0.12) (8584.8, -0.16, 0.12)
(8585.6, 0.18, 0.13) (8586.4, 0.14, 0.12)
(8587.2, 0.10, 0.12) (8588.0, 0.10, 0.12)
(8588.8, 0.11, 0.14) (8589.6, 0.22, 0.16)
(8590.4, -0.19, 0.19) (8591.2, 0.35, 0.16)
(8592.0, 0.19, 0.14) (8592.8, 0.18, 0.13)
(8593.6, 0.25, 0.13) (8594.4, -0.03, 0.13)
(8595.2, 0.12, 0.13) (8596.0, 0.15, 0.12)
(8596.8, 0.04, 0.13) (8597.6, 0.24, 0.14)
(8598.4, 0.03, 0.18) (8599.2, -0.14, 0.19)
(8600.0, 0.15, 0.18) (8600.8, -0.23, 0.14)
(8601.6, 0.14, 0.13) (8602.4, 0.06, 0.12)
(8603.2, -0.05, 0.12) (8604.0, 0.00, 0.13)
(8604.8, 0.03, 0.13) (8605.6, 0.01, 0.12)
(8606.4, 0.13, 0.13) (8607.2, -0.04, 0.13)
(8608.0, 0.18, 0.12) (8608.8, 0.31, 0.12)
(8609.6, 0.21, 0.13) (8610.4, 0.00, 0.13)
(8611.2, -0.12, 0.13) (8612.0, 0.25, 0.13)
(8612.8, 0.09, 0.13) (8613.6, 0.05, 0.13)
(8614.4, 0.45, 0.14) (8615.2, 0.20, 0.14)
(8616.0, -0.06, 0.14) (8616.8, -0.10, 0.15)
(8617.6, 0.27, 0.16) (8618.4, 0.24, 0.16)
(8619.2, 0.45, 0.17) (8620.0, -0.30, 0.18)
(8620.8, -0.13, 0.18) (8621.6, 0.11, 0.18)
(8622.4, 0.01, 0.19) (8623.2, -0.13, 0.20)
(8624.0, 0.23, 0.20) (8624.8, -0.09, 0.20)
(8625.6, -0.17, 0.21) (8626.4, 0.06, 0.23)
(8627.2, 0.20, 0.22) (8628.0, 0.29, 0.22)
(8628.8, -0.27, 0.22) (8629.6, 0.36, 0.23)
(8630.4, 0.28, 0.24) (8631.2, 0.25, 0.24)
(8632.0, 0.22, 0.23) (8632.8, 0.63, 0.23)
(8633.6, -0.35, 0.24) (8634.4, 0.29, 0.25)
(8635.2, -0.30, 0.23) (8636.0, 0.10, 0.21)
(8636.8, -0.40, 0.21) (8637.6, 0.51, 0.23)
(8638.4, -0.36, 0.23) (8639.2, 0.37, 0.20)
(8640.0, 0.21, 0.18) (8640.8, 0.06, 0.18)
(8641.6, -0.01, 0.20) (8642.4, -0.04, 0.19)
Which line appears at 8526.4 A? [O III] 5007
